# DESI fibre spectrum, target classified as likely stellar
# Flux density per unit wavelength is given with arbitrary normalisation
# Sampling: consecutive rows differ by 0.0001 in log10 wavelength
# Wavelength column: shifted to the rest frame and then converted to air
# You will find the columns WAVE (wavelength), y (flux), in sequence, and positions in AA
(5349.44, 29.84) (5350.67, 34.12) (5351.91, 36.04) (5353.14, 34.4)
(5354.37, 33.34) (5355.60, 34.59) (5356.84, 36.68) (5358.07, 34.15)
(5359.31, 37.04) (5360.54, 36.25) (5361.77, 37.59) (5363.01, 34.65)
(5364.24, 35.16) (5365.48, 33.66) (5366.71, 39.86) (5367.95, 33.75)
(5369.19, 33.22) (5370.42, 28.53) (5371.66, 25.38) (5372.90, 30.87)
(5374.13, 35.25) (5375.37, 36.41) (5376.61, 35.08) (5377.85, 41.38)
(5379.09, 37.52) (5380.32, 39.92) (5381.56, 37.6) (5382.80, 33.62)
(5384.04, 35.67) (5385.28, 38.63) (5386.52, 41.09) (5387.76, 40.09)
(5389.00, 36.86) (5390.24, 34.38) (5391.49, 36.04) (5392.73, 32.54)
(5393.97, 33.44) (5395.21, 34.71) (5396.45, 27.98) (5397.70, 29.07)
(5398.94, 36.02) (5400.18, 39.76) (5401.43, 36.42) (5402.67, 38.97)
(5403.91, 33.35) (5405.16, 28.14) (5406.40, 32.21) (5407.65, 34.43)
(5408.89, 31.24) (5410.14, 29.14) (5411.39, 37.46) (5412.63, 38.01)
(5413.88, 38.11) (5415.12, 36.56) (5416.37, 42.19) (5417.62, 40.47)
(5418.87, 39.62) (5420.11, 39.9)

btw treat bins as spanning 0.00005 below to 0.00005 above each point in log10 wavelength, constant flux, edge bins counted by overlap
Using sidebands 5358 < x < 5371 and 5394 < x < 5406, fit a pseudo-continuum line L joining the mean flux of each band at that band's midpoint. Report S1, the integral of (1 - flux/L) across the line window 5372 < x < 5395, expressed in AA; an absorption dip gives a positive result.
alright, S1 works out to -1.3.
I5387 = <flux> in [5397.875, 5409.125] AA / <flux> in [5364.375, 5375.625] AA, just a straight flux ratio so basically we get 1.04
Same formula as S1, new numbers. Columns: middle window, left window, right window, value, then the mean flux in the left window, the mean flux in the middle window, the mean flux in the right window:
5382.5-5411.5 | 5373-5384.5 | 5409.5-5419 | 1.98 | 36.7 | 34.6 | 37.6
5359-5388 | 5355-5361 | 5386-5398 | -0.38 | 35.7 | 35.7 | 34.7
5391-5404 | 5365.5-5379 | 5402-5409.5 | -0.42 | 34.1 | 34.4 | 33.1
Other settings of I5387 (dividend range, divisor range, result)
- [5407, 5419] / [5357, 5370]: 1.03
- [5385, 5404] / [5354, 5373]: 1.04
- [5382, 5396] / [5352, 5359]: 1.03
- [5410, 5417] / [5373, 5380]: 1.02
